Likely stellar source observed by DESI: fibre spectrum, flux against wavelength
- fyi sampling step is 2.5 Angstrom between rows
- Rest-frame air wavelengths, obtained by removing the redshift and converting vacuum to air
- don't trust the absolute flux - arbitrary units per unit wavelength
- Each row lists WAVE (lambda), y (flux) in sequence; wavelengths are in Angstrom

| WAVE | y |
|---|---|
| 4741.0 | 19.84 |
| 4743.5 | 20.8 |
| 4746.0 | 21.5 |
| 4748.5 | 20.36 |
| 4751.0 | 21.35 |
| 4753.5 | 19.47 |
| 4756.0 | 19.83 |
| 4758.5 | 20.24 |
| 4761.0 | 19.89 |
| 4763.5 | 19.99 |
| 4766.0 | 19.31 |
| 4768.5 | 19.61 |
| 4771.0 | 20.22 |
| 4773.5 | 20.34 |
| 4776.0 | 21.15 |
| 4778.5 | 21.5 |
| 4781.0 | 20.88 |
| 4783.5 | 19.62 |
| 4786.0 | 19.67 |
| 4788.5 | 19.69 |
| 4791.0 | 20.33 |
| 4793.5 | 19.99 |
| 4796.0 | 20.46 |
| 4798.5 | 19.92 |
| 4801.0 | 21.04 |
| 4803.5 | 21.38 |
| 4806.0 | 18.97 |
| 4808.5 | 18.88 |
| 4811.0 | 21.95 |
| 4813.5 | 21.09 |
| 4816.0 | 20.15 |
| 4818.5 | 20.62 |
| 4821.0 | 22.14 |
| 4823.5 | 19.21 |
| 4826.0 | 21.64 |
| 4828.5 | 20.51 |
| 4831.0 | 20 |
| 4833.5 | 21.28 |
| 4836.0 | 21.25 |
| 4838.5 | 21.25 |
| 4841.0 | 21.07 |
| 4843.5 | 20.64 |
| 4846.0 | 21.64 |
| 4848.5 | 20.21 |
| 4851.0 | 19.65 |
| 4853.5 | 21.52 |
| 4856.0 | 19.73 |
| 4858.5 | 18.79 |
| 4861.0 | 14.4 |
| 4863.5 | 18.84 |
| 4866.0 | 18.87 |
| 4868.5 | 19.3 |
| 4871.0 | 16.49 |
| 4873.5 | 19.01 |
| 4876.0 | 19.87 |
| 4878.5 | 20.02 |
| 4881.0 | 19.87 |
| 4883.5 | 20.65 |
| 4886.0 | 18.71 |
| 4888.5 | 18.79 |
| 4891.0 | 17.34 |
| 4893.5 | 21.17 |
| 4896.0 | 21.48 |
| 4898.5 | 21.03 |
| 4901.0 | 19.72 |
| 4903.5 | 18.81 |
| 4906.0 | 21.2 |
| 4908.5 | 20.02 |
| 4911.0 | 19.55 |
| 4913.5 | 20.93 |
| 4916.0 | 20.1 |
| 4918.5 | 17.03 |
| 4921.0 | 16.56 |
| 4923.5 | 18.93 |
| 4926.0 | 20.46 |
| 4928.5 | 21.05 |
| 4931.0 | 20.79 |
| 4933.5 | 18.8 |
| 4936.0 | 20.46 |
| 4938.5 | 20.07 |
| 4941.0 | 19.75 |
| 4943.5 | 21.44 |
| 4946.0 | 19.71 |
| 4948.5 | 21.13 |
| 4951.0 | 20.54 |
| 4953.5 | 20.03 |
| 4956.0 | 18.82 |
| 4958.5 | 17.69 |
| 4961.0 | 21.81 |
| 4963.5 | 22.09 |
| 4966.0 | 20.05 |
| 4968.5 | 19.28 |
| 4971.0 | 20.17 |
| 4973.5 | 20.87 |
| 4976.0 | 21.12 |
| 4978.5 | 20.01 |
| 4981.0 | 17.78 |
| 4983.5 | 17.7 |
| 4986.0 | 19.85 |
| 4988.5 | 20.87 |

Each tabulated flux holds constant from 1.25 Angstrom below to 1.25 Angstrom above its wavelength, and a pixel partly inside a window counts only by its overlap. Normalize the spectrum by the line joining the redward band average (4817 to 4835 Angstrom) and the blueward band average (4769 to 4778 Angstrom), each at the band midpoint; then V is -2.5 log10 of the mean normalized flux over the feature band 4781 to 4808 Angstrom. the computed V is 0.03 mag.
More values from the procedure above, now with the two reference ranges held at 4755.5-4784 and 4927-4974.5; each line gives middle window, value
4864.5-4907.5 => 0.04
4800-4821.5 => -0.02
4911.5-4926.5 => 0.07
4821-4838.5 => -0.03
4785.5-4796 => 0.01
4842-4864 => 0.04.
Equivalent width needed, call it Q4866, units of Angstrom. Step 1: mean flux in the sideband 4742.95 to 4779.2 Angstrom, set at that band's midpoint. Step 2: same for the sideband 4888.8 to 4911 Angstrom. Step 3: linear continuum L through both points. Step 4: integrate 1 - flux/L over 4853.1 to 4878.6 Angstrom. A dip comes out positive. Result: 1.82 Angstrom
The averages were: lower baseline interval 20.3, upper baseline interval 20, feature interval 18.7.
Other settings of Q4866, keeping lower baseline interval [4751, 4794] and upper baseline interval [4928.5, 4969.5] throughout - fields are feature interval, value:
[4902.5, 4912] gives 0.1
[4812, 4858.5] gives -1.3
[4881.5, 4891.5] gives 0.5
